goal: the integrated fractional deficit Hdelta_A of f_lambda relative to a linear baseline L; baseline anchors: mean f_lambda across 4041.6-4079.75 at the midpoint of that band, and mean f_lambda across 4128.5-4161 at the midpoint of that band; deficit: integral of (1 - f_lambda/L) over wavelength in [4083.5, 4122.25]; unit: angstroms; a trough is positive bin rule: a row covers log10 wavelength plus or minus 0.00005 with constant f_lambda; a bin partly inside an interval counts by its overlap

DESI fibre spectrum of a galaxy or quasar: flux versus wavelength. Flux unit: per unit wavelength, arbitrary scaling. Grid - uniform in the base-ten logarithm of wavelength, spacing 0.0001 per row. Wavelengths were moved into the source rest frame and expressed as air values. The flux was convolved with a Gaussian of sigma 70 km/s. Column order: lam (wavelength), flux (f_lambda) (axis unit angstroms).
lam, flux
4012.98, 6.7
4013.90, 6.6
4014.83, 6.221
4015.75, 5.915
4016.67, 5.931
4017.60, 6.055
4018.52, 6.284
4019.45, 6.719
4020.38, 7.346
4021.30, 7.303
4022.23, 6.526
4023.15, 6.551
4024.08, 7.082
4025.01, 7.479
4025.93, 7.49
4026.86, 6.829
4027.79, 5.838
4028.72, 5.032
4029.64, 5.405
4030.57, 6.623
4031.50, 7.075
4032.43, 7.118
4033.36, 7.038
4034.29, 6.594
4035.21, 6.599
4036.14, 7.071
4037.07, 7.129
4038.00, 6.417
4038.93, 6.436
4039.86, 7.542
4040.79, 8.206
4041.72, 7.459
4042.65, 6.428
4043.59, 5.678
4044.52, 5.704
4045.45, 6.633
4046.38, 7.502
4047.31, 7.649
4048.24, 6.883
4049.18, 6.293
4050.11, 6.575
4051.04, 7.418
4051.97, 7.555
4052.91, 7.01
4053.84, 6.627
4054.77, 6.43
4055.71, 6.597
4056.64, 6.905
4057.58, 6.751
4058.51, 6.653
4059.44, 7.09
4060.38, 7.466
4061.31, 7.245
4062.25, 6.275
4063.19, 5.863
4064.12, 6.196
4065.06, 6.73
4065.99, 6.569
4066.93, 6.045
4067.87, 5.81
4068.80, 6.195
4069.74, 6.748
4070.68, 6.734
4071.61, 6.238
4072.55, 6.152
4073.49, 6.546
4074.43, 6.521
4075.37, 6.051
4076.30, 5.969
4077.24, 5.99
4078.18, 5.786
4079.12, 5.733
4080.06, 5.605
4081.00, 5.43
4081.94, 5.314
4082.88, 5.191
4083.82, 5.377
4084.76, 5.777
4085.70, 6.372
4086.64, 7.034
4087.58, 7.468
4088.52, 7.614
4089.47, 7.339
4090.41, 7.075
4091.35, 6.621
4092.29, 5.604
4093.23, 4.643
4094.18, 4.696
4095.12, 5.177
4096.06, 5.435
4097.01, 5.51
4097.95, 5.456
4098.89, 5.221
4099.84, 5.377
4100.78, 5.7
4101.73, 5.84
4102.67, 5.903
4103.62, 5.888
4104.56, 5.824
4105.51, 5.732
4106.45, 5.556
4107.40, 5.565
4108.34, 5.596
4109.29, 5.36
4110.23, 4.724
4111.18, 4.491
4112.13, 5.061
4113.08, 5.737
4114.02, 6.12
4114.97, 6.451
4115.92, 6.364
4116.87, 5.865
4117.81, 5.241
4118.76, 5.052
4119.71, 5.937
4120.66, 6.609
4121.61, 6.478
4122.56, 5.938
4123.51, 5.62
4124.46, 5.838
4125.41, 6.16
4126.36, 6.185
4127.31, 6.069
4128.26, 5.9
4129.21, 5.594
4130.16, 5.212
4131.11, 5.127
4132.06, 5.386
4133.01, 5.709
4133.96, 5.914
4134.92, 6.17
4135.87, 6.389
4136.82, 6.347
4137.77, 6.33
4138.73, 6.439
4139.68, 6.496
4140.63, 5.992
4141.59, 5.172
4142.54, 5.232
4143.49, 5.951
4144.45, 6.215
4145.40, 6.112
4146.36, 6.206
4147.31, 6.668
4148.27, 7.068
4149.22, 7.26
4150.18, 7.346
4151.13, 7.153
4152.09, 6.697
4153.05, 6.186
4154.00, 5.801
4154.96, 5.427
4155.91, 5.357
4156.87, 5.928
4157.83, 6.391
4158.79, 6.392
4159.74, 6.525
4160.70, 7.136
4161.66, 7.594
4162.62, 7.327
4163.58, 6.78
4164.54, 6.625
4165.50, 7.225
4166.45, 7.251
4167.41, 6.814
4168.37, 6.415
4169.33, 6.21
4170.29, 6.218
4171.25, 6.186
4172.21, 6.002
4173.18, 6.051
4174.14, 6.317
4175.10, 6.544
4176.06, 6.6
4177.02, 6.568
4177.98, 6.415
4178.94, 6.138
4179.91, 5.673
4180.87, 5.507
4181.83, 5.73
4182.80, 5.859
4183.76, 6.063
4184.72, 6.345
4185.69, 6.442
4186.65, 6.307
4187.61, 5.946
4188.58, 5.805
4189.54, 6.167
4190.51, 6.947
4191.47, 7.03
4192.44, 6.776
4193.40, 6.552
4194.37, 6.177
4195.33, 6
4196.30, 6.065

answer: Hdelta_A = 3.2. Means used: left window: 6.54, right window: 6.15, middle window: 5.83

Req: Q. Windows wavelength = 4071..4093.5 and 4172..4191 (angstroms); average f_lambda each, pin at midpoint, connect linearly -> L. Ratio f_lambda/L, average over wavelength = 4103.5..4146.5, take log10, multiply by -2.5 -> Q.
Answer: 0.07 mag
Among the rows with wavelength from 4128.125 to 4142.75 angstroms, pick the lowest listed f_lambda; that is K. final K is 5.127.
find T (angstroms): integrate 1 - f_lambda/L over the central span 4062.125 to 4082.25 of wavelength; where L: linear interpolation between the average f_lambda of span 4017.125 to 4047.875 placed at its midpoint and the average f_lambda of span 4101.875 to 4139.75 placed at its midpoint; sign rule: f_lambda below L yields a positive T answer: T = 0.67 angstroms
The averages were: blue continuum 6.75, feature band 6.12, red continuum 5.8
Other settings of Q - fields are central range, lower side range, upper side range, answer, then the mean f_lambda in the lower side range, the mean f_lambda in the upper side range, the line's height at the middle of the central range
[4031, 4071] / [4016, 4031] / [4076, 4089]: -0.077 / 6.52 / 6.04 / 6.3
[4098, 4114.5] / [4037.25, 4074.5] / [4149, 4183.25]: 0.192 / 6.7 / 6.43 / 6.57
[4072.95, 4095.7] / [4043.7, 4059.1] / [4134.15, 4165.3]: 0.108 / 6.8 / 6.4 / 6.67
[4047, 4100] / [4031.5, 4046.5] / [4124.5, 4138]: 0.034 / 6.84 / 5.89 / 6.48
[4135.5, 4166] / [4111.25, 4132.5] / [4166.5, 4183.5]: -0.072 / 5.79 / 6.21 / 6.02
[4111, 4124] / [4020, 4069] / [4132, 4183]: 0.118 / 6.74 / 6.33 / 6.48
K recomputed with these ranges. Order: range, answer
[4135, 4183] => 5.172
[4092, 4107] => 4.643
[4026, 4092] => 5.032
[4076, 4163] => 4.491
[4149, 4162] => 5.357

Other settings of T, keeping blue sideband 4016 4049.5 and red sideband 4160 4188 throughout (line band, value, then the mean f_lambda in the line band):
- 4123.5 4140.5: 1.47 angstroms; 5.95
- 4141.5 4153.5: 0.06 angstroms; 6.45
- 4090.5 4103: 2.02 angstroms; 5.52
